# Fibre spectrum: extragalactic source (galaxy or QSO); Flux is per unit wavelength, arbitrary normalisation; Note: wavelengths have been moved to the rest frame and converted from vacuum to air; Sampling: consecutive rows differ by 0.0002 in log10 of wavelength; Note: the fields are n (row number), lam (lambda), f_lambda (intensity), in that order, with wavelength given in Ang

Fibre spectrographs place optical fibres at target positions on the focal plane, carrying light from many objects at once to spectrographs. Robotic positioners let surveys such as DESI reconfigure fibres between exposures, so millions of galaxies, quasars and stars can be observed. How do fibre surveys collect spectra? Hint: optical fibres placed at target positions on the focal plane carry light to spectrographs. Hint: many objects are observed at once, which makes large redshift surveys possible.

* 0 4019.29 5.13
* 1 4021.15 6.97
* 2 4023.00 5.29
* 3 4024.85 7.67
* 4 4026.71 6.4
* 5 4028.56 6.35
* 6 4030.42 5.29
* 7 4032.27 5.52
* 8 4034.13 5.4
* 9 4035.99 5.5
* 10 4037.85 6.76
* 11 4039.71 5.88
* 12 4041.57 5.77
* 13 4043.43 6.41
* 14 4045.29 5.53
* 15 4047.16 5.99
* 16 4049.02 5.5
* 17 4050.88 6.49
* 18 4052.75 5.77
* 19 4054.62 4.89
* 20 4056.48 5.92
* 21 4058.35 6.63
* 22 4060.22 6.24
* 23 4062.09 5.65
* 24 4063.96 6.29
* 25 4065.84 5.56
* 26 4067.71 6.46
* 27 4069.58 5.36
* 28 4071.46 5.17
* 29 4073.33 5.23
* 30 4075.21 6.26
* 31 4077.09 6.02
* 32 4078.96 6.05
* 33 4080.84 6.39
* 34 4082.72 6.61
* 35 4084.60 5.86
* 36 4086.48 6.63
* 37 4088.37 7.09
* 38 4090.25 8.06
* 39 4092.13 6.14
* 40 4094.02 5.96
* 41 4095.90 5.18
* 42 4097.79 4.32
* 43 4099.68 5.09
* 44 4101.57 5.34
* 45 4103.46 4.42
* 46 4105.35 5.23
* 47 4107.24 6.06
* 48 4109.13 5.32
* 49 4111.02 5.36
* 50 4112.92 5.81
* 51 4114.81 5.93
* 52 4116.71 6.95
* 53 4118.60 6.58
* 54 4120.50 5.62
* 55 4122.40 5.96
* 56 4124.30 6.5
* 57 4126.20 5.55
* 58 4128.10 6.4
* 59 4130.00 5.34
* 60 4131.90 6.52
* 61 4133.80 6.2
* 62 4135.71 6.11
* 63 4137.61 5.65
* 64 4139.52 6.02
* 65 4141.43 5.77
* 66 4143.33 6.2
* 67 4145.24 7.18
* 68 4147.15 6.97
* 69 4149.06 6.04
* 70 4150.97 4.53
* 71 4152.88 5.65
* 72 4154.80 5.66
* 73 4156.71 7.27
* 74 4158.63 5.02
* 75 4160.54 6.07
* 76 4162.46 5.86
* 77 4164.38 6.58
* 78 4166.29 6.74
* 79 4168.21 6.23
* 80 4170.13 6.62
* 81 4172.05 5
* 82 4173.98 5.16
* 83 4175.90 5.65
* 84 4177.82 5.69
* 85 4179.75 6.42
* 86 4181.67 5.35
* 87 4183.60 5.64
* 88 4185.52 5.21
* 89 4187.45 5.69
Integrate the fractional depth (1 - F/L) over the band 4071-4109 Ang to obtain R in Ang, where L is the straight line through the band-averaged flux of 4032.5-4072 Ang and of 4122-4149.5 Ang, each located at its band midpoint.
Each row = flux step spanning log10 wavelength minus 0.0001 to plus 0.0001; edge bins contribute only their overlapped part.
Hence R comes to 0.9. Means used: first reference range 5.87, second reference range 6.17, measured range 5.85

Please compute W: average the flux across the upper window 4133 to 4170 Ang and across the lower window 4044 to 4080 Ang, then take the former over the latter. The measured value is 1.0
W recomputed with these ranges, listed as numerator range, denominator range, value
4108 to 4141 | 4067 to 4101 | 1.00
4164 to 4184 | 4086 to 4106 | 1.03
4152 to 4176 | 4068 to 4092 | 0.96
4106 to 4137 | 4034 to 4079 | 1.02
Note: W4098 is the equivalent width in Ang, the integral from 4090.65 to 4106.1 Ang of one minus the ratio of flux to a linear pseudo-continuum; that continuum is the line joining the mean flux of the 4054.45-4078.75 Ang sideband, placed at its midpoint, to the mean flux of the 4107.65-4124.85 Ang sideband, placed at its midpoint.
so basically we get 1.65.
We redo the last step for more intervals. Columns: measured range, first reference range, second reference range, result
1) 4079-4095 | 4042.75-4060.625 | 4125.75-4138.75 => -1.6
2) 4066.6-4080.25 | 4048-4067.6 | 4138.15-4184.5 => 0.3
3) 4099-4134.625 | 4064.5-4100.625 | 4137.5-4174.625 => 1.2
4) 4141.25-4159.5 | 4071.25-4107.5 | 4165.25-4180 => -0.4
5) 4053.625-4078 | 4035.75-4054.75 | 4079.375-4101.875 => 0.7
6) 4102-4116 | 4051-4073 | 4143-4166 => 1.2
